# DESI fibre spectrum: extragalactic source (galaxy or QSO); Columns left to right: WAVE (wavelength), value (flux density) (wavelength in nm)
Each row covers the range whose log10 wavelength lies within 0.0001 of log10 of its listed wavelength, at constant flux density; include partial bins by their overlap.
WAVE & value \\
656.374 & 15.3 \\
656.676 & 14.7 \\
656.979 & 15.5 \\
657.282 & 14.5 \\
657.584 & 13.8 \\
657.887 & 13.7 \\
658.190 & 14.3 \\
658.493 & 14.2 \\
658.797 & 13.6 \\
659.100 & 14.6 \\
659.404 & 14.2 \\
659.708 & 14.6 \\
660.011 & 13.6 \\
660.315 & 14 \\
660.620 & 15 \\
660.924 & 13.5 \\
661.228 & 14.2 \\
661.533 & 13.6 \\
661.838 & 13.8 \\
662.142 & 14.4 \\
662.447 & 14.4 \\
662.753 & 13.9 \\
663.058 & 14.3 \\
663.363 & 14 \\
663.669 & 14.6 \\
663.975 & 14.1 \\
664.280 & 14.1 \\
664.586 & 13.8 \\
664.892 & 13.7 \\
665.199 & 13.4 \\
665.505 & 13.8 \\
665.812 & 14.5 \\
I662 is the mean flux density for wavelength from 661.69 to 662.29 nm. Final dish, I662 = 14.1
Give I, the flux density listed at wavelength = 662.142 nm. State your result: 14.4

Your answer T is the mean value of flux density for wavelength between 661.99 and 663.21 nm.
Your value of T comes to 14.2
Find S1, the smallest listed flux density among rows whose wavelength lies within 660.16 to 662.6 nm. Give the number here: 13.5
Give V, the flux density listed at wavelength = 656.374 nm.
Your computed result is 15.3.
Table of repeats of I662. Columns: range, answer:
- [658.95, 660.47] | 14.2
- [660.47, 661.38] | 14.2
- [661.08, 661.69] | 13.9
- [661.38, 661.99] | 13.7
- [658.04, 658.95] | 14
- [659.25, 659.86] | 14.4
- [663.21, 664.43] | 14.2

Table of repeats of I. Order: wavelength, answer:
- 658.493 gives 14.2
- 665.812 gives 14.5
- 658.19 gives 14.3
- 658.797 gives 13.6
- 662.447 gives 14.4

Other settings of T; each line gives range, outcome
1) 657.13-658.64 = 14.1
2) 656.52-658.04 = 14.4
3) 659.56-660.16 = 14.1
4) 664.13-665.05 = 13.9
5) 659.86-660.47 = 13.8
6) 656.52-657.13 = 15.1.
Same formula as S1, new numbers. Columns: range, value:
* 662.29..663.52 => 13.9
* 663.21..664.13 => 14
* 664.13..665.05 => 13.7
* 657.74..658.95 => 13.6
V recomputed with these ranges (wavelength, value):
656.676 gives 14.7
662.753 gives 13.9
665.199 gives 13.4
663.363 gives 14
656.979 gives 15.5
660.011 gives 13.6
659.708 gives 14.6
